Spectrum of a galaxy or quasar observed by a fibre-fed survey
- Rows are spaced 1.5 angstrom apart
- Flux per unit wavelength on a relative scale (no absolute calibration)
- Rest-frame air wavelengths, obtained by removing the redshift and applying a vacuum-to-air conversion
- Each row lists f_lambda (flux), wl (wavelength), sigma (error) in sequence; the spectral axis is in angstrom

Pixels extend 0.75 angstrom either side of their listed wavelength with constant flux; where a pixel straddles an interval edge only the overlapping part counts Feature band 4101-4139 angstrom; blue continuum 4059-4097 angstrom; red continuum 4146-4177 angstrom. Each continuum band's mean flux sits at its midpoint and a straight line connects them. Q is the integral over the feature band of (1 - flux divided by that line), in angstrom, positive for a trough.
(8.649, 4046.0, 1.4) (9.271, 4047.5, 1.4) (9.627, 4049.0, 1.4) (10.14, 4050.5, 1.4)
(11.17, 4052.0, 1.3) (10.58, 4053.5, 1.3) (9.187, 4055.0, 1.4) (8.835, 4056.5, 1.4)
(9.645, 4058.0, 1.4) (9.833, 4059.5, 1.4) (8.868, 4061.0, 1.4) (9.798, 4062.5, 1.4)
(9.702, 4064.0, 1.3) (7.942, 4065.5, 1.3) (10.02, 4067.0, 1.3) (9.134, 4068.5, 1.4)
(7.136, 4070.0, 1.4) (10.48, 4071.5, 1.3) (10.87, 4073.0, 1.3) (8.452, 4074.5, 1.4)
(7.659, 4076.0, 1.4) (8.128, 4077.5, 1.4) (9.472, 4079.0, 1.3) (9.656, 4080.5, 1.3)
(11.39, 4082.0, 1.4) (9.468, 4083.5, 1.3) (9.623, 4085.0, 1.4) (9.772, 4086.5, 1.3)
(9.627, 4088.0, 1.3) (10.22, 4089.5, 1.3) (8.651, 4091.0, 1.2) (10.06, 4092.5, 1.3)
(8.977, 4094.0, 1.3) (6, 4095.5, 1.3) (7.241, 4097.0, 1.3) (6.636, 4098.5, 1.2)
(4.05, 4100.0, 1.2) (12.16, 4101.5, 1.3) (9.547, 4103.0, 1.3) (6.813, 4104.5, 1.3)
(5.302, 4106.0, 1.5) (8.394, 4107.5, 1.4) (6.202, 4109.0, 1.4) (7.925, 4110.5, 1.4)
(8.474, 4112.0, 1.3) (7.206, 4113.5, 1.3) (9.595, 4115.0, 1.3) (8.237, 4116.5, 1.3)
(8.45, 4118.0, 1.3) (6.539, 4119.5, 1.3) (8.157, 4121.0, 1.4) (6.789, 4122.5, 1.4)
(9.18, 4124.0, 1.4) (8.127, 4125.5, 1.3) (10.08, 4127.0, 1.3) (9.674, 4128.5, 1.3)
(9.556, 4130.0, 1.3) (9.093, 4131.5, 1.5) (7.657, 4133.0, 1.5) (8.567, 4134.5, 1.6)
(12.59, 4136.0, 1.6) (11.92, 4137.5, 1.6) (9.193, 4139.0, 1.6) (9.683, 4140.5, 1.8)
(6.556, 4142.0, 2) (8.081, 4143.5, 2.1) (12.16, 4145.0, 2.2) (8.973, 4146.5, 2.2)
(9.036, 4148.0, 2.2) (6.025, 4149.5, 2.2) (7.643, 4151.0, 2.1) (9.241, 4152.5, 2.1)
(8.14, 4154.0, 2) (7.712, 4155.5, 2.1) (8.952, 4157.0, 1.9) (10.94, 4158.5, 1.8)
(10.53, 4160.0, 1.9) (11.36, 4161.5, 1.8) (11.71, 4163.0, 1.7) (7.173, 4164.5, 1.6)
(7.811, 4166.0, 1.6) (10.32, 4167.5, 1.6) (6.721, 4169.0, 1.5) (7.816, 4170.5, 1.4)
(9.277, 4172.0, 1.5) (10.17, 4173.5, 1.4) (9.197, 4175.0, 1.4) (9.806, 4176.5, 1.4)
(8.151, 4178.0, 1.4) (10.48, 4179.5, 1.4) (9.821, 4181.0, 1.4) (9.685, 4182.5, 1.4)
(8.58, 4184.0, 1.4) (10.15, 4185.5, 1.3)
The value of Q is 1.9 angstrom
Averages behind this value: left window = 9.19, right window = 8.97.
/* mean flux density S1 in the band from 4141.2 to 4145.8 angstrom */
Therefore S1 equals 8.94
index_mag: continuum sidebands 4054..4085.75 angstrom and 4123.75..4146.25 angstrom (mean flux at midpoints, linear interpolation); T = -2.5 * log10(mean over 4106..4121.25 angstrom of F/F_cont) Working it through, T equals 0.21 mag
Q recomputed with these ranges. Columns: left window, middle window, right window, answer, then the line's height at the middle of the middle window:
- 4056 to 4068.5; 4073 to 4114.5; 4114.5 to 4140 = 3.3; 9.18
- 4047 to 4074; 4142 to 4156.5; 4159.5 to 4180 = 1.4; 9.34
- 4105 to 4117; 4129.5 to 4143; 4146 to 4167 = -1.7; 8.37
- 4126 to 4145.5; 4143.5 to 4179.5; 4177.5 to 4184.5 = 1.5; 9.47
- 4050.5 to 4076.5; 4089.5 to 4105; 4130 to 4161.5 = 2.0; 9.32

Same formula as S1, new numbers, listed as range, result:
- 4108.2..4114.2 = 7.46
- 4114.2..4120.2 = 8.21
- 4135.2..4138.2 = 12.2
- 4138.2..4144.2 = 8.41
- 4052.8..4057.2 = 9.53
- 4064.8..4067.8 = 9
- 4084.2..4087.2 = 9.69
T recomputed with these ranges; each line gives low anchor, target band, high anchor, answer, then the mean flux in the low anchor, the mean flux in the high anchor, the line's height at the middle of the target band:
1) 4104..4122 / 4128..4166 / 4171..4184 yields -0.082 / 7.61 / 9.48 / 8.6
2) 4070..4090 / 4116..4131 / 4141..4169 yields 0.085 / 9.5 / 8.96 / 9.19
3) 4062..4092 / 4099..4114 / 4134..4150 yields 0.229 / 9.36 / 9.41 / 9.38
